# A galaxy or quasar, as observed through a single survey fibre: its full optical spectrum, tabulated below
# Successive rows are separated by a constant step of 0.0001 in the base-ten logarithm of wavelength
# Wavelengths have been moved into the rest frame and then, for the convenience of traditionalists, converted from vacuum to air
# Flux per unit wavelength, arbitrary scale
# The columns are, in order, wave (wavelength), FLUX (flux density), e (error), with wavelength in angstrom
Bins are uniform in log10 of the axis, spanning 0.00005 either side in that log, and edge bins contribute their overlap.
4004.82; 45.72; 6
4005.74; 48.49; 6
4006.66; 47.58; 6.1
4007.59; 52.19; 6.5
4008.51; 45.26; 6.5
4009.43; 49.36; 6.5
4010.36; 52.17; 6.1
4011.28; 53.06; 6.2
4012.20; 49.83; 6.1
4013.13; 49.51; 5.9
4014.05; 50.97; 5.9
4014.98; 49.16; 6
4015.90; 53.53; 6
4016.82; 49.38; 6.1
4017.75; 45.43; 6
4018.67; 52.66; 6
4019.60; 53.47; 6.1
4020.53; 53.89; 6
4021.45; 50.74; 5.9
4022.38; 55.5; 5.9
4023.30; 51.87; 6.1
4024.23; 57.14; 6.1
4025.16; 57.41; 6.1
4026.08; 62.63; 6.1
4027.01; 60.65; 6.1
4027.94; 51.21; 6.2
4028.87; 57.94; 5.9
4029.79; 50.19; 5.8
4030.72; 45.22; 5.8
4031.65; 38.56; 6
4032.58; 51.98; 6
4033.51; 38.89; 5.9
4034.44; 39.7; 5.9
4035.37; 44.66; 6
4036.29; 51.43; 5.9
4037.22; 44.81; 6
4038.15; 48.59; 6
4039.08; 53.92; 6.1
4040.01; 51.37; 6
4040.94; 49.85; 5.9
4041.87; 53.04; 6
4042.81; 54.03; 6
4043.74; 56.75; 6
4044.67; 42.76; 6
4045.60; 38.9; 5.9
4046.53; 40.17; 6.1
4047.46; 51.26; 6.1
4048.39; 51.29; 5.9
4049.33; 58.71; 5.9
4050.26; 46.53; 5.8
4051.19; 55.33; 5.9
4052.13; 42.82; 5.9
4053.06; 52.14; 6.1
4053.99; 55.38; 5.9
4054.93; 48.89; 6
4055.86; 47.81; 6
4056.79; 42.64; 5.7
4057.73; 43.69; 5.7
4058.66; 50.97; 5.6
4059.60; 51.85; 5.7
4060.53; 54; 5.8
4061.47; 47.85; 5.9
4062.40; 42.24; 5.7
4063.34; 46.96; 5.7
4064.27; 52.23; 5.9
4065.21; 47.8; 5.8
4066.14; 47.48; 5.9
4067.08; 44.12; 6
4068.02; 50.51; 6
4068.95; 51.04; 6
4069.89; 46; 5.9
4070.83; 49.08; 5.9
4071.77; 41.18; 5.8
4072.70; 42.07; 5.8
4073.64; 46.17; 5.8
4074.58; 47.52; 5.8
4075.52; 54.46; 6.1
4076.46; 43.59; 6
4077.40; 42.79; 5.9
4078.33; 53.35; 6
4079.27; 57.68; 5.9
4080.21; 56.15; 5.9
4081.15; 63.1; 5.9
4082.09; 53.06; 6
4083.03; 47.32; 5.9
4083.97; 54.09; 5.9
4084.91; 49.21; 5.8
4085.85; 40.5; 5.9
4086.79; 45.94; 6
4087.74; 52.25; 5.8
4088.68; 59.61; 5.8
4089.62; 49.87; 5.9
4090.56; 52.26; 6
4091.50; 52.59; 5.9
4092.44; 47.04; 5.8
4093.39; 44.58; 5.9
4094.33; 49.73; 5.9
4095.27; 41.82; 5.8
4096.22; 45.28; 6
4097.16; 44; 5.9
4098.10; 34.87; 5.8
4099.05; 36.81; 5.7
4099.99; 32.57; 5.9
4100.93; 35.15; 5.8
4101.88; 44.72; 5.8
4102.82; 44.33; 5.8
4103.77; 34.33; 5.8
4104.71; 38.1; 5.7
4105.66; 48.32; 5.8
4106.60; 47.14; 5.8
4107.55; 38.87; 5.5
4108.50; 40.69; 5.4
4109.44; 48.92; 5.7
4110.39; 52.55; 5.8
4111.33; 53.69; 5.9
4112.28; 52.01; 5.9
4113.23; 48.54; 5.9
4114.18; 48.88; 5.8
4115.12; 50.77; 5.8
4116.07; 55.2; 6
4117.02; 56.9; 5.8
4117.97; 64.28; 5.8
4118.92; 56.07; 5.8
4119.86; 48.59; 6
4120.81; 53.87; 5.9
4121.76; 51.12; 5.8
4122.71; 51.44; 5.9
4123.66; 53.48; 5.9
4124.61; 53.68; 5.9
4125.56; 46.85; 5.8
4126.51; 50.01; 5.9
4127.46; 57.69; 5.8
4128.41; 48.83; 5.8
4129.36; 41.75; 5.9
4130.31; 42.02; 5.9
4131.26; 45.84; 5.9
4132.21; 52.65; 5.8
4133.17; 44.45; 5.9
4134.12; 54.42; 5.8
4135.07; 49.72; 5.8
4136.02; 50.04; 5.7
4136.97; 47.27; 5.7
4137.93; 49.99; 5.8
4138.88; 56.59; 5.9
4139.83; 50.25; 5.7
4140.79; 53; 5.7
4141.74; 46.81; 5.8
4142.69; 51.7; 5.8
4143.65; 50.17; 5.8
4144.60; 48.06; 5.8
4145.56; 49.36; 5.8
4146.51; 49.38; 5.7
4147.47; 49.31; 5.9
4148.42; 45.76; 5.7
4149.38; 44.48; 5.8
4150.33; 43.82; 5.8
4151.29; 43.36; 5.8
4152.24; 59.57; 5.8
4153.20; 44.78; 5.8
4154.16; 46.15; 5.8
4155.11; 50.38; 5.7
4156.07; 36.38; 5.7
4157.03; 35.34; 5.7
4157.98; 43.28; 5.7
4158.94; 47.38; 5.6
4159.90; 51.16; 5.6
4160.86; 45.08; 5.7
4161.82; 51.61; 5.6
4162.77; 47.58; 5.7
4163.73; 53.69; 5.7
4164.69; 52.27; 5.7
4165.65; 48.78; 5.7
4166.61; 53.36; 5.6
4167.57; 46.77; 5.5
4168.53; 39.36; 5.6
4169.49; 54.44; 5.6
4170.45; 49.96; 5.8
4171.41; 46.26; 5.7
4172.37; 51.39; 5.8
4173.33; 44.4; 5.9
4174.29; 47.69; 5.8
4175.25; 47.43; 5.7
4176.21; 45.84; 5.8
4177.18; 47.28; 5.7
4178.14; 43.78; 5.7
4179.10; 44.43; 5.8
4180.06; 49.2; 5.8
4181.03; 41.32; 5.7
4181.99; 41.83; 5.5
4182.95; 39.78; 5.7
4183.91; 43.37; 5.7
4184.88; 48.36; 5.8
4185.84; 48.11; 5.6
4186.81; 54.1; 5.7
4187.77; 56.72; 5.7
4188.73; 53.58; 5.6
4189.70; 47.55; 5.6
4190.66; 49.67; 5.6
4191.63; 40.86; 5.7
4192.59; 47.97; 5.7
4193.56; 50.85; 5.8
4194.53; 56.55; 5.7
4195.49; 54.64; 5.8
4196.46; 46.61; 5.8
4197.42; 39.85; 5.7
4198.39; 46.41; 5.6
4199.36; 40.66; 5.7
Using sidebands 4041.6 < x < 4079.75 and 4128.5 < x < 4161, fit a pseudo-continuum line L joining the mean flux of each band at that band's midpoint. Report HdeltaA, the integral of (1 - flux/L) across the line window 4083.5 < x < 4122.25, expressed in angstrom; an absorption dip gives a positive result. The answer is 0.5 angstrom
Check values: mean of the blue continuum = 48.6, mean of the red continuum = 47.7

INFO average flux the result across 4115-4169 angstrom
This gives 49.3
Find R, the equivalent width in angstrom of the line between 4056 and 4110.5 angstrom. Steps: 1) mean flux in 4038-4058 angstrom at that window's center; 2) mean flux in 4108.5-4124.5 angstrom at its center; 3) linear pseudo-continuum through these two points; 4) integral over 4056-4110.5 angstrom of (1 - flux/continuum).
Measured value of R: 4.4 angstrom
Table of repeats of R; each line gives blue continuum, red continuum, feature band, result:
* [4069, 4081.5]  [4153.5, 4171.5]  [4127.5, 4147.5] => -0.58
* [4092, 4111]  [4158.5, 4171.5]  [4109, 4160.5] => -4.10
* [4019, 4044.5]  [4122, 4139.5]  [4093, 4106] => 2.41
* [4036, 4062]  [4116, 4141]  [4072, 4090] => -0.05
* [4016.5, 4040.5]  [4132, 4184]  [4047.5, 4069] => 0.35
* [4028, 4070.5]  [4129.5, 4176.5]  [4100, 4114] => 1.10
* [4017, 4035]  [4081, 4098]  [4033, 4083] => 1.25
